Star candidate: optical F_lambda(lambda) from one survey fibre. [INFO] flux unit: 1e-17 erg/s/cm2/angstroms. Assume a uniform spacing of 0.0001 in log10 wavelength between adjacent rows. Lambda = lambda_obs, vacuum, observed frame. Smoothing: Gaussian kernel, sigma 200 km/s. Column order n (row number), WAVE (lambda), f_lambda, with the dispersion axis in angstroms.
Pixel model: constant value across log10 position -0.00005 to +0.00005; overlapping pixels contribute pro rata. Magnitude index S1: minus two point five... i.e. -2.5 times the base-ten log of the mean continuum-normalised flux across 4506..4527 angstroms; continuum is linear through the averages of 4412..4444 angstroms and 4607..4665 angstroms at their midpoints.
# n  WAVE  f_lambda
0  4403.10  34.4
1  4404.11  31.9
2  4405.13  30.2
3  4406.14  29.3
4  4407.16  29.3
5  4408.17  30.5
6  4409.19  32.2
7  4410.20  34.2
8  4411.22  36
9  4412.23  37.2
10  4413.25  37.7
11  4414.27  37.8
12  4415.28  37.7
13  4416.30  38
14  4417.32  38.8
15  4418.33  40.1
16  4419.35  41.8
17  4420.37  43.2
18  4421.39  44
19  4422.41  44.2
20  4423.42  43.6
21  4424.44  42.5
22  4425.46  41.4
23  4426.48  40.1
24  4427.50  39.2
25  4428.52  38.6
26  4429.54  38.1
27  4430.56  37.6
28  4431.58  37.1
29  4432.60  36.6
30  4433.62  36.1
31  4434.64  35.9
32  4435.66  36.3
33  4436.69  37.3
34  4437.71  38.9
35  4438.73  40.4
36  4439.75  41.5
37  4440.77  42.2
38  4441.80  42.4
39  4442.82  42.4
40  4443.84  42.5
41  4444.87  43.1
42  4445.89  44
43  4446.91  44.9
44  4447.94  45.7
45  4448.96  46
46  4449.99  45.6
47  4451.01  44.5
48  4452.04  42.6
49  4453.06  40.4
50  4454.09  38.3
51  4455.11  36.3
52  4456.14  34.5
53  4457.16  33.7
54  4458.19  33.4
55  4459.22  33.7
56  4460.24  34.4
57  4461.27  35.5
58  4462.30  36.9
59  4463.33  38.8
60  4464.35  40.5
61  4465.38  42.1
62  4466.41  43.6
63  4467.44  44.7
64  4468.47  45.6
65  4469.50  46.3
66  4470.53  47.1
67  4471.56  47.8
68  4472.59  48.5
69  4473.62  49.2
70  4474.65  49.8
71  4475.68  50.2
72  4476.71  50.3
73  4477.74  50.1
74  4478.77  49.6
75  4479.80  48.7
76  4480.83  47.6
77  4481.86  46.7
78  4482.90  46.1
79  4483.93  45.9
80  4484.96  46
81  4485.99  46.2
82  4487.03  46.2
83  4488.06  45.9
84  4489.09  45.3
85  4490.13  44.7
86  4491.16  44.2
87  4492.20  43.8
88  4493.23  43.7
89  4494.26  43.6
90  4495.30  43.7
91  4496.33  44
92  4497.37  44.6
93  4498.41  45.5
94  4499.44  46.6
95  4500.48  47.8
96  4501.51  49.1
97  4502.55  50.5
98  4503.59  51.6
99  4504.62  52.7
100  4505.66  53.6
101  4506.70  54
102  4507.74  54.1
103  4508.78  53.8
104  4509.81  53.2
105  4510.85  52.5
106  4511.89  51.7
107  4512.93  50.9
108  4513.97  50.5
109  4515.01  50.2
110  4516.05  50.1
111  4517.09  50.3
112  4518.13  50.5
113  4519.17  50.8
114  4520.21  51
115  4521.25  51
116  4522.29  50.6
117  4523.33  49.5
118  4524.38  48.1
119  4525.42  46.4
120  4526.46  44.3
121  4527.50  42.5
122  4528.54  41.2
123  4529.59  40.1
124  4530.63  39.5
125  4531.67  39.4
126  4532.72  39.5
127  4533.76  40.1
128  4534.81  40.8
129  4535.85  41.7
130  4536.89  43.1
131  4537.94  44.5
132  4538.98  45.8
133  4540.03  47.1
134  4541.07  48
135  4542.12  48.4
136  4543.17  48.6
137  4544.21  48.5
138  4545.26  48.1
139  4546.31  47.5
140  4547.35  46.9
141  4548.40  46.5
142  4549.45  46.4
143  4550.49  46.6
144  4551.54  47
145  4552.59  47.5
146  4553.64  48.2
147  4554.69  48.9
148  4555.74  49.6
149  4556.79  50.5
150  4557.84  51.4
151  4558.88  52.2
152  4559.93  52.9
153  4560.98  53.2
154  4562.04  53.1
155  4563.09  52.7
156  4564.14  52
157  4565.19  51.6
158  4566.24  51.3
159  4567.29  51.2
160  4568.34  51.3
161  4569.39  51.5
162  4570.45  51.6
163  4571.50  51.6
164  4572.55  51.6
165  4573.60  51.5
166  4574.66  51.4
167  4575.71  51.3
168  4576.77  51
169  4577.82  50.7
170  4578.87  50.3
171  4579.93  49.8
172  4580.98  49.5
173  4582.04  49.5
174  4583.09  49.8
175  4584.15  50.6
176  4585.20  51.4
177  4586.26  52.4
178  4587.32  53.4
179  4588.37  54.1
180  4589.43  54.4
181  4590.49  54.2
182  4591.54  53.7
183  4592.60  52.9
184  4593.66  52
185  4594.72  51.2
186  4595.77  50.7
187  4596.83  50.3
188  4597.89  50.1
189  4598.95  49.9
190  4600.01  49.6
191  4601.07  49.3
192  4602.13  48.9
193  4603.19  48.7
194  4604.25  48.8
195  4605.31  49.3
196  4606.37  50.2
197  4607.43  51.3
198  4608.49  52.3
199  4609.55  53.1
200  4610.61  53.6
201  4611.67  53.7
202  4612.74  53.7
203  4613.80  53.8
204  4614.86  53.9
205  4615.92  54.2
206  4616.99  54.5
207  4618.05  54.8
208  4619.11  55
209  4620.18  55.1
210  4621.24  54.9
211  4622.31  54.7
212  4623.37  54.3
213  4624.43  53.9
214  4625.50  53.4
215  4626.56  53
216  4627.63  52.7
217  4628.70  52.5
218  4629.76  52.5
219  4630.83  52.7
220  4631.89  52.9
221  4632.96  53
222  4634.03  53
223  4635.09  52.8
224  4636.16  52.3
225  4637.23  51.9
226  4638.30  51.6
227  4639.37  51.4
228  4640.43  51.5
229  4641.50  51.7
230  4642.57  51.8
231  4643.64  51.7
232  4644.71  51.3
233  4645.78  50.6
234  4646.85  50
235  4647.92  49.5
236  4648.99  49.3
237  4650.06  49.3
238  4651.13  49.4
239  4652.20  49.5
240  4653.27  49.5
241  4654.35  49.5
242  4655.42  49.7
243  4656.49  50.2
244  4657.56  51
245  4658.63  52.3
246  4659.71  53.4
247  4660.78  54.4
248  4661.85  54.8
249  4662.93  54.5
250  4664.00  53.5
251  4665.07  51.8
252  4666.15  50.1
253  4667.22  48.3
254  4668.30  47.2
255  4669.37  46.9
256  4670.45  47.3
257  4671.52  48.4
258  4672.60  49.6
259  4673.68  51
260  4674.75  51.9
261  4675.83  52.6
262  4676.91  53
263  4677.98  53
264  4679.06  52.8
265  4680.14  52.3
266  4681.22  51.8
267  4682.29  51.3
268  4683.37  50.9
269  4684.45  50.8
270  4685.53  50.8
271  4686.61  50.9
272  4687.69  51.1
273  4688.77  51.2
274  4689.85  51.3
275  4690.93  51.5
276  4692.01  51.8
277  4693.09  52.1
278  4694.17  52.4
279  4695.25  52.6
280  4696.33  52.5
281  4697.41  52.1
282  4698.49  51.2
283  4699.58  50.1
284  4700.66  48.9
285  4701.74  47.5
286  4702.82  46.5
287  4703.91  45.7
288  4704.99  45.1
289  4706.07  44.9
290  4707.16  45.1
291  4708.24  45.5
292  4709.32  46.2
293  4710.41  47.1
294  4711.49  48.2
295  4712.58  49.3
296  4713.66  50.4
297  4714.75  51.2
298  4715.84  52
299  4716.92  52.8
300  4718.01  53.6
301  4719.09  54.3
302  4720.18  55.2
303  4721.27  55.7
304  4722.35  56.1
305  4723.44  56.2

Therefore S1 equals -0.13 mag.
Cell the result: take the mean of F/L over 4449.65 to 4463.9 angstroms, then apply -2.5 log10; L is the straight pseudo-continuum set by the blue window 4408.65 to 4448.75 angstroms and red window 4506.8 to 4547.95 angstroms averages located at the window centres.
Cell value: 0.12 mag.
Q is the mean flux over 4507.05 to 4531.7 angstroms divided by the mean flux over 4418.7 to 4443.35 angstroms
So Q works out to 1.21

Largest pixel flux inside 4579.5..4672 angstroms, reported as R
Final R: 55.1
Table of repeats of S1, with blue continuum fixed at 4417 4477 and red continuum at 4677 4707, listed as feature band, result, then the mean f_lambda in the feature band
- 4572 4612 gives -0.100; 51.2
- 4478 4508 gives -0.101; 47.3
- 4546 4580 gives -0.106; 50.4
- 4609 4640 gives -0.117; 53.4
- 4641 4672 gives -0.032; 50.6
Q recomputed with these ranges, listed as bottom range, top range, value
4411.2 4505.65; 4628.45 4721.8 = 1.19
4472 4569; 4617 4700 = 1.08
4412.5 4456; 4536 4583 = 1.22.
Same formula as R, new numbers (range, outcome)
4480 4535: 54.1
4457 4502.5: 50.3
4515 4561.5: 53.2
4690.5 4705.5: 52.6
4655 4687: 54.8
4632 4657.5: 53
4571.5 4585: 51.6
